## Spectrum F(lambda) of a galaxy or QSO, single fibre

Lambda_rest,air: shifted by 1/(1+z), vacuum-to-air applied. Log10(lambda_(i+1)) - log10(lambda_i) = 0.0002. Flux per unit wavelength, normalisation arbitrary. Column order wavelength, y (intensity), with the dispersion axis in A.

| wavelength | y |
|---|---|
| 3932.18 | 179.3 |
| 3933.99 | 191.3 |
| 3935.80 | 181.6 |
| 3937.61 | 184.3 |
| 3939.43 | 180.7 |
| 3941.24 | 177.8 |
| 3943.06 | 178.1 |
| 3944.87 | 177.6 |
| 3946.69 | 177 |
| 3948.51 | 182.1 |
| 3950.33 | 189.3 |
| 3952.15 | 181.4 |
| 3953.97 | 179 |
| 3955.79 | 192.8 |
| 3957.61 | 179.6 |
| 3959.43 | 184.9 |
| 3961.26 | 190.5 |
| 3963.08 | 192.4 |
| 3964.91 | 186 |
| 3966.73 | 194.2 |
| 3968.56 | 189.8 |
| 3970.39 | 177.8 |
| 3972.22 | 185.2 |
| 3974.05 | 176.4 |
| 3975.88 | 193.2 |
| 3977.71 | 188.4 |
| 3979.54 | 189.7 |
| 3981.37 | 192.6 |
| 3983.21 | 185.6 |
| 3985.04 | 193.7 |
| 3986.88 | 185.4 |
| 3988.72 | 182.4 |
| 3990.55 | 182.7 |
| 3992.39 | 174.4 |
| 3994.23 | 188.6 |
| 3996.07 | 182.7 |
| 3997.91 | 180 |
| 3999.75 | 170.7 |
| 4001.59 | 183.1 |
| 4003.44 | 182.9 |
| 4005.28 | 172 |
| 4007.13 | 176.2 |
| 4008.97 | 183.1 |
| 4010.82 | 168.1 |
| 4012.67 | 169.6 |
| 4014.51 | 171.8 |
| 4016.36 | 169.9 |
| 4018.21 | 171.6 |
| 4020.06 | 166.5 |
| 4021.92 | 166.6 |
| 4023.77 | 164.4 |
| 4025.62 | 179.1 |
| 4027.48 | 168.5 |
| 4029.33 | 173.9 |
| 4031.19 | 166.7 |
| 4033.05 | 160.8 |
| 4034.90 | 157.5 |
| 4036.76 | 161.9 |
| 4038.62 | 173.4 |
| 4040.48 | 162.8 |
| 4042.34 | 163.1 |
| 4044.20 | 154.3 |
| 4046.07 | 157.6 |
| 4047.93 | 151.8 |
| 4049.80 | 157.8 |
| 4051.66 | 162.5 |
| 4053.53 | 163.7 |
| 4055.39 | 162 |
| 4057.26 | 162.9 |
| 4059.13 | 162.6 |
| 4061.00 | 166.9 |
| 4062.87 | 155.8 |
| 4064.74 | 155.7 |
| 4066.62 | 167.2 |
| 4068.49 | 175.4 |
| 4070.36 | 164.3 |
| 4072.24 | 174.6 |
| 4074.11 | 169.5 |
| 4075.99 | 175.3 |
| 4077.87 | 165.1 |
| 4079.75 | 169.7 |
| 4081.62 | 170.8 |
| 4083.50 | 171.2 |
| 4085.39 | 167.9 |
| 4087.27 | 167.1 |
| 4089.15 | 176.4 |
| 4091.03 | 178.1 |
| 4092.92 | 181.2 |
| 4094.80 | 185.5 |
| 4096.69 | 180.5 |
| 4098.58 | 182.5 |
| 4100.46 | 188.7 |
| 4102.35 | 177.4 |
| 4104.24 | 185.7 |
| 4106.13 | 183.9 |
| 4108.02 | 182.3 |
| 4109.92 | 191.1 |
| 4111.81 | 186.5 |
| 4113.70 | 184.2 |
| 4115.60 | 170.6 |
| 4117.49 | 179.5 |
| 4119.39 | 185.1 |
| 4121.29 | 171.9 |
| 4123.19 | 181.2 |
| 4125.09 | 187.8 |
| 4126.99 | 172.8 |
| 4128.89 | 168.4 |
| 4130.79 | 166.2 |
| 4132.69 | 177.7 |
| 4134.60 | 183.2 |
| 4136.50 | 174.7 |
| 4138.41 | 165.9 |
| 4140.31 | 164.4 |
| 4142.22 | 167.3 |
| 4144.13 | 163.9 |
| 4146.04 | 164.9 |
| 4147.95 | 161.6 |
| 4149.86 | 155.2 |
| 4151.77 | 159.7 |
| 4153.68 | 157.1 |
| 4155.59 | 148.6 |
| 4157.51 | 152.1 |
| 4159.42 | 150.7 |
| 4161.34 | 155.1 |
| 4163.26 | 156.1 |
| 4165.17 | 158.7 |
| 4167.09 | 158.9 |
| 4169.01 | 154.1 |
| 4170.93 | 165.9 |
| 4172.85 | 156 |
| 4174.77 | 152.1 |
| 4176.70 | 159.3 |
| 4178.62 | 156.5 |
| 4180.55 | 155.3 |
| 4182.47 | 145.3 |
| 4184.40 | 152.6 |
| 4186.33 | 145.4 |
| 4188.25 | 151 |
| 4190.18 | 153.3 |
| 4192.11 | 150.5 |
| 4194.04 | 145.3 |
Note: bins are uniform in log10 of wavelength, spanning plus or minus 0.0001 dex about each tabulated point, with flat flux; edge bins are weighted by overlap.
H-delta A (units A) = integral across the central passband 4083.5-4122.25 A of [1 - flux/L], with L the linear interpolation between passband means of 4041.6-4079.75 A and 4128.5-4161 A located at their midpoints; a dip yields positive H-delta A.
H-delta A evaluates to -3.9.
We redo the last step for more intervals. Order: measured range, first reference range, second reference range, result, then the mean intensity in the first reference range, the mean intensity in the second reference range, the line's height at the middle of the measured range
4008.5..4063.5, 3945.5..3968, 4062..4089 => 2.8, 186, 168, 174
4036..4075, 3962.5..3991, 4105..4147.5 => 3.9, 187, 176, 181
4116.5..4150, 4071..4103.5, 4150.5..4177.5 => -1.7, 175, 156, 164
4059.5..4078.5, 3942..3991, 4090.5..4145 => 1.4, 185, 178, 181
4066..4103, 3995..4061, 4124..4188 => -2.1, 168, 161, 165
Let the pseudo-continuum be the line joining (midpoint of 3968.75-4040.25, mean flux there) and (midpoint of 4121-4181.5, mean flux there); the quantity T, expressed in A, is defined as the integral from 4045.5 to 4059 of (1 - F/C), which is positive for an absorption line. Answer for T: 1.0 A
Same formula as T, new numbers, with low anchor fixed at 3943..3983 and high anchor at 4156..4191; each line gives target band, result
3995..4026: 0.8 A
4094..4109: -1.7 A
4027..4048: 1.4 A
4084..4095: -0.6 A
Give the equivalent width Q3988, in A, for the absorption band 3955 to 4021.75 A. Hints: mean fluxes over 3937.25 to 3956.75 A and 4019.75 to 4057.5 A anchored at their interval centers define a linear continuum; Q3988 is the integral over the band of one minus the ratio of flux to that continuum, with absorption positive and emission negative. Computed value -3.2 A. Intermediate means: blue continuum 182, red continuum 164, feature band 182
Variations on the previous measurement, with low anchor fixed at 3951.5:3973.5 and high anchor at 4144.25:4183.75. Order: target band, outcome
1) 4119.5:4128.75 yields -0.91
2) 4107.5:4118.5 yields -1.24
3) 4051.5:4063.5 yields 0.66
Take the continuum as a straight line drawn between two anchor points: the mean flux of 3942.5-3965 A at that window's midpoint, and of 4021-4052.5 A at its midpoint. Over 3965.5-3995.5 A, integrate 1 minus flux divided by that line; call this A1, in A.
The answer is -1.5 A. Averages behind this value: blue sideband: 184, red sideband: 164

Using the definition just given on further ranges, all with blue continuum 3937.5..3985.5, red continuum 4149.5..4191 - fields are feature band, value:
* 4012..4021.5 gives 0.4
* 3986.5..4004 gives -0.1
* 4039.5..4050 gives 0.9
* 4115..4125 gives -1.0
